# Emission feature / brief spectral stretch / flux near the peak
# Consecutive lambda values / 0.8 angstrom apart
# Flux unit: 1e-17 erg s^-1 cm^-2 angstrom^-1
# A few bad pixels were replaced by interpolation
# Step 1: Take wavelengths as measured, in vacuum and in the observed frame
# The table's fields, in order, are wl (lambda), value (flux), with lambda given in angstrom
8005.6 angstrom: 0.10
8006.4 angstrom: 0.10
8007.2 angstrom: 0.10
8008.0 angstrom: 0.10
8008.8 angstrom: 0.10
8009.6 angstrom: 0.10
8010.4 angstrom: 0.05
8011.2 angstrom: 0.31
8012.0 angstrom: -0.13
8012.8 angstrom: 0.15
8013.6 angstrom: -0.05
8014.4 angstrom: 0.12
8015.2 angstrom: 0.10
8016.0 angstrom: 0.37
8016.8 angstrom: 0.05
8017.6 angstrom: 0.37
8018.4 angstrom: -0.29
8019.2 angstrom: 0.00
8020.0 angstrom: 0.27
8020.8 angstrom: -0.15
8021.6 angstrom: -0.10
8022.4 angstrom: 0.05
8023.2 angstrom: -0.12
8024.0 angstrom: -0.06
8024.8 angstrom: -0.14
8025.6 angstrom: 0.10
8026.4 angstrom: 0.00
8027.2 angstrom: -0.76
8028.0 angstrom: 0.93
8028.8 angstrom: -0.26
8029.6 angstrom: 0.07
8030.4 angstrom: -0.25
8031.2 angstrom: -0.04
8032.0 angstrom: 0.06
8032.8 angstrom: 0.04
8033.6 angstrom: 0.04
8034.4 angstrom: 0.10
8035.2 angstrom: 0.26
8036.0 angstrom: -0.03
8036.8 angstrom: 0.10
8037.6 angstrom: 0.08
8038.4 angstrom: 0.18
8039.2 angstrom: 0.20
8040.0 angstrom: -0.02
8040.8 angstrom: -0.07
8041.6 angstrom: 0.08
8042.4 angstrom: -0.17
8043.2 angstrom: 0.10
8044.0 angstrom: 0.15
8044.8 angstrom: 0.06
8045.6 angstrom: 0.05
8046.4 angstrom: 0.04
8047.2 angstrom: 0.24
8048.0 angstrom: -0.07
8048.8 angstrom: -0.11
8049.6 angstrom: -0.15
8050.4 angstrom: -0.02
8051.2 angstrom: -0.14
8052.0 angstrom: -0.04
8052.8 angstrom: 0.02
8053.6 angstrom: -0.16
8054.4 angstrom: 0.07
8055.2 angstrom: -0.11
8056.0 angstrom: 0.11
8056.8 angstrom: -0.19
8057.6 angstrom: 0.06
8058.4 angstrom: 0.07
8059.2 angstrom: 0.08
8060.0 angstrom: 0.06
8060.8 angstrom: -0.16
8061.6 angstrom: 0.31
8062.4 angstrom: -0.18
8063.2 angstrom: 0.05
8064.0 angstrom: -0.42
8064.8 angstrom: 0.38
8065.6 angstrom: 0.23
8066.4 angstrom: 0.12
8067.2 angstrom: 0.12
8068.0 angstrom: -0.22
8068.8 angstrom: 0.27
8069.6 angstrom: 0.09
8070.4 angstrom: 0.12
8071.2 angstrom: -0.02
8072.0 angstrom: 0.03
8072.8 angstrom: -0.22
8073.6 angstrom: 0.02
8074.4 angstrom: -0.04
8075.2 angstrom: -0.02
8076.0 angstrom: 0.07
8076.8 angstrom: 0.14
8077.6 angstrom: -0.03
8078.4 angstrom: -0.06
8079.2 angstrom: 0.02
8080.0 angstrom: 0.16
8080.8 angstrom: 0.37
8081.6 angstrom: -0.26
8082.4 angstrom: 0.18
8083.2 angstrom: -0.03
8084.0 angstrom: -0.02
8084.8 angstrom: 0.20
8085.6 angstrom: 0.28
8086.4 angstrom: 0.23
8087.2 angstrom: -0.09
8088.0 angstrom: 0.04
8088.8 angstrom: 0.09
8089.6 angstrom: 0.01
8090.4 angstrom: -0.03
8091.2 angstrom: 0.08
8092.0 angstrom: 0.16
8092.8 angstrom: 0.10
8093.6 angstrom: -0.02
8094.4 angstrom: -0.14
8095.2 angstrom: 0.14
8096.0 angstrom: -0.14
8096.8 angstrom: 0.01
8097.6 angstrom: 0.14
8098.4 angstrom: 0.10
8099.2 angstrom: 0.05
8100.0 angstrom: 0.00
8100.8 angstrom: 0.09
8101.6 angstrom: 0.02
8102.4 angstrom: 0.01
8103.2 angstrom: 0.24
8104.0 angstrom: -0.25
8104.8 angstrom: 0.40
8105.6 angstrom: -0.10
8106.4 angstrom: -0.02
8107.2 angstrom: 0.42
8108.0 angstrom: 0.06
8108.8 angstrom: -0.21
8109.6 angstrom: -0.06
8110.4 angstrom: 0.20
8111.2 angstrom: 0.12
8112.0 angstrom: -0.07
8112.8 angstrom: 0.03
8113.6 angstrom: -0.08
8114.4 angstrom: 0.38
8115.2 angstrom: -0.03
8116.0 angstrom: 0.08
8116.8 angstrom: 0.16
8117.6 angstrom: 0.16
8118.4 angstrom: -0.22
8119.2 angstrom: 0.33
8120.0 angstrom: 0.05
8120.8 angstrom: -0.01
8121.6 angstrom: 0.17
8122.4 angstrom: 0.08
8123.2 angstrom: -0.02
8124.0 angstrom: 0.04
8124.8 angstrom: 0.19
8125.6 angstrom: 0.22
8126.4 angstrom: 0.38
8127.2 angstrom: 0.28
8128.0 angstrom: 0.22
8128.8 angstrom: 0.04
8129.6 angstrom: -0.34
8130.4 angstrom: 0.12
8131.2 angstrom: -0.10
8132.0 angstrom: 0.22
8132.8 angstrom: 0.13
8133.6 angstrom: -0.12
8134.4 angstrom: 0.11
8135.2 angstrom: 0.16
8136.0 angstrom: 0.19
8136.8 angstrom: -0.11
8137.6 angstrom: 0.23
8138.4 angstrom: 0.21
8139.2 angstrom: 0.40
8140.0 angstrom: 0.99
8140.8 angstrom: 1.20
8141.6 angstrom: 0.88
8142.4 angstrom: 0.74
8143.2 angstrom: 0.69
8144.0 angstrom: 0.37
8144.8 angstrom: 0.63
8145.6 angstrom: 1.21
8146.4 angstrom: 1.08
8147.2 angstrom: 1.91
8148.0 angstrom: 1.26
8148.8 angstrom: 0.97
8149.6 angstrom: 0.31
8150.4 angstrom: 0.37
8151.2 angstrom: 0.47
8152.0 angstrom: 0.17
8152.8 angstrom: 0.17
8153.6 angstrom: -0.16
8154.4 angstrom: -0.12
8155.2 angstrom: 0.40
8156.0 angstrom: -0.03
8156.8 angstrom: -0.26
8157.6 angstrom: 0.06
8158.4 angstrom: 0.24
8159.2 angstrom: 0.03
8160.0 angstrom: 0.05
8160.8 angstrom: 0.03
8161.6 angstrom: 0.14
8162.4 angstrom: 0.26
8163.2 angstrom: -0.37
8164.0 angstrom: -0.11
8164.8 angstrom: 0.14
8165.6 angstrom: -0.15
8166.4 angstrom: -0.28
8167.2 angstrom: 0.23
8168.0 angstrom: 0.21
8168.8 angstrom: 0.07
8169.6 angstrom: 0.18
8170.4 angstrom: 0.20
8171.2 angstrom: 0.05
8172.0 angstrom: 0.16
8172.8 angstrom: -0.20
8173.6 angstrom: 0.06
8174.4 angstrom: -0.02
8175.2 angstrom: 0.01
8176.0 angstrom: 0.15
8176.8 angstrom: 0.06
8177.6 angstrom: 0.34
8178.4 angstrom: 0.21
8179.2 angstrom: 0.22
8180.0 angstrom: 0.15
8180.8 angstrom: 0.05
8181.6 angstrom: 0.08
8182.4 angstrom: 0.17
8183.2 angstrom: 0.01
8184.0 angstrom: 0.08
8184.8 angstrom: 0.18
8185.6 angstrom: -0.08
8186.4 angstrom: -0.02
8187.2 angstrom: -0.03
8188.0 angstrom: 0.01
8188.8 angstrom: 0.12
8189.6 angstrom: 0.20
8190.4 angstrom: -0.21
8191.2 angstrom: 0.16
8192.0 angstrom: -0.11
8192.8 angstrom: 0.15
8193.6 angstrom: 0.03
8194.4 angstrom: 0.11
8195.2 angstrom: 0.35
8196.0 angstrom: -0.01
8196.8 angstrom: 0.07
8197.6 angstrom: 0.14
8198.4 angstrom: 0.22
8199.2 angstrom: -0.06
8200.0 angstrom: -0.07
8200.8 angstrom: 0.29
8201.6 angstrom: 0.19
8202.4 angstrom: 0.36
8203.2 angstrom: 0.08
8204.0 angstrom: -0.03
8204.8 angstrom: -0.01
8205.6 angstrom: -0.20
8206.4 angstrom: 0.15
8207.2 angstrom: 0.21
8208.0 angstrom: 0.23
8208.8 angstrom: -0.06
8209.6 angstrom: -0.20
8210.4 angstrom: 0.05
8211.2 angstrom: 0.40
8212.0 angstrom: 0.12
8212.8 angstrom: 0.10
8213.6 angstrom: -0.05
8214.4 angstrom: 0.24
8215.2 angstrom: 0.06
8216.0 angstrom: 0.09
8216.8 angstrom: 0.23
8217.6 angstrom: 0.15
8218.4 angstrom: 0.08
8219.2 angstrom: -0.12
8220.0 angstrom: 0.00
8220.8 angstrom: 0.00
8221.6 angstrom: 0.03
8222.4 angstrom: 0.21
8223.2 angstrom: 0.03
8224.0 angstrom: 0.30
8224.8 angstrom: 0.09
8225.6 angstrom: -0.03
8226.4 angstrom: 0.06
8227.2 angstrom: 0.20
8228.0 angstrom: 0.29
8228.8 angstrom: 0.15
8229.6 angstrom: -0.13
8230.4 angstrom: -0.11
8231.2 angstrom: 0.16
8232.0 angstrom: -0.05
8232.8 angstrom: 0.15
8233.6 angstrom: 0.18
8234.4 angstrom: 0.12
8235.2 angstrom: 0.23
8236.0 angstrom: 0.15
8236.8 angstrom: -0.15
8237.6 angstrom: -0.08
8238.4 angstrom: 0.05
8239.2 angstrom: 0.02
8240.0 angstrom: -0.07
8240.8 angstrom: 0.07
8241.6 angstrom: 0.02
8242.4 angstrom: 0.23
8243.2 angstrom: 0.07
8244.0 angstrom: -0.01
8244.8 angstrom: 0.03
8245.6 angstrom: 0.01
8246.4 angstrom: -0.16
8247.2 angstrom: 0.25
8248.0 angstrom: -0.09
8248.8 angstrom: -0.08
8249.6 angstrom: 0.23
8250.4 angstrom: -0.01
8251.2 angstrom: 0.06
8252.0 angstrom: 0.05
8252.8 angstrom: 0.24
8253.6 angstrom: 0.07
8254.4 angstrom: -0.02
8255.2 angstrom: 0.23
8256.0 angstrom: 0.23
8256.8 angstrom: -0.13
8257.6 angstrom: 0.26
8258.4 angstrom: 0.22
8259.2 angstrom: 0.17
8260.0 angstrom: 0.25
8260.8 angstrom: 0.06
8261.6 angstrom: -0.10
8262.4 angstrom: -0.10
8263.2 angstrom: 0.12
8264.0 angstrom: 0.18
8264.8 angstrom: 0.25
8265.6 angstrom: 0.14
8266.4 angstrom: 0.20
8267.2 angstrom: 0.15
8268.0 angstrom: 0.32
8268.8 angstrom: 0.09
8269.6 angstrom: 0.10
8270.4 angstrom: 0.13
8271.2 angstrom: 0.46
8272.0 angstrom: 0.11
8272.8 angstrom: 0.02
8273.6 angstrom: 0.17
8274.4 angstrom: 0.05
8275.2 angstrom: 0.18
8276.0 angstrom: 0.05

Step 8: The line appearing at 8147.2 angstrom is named [O II]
